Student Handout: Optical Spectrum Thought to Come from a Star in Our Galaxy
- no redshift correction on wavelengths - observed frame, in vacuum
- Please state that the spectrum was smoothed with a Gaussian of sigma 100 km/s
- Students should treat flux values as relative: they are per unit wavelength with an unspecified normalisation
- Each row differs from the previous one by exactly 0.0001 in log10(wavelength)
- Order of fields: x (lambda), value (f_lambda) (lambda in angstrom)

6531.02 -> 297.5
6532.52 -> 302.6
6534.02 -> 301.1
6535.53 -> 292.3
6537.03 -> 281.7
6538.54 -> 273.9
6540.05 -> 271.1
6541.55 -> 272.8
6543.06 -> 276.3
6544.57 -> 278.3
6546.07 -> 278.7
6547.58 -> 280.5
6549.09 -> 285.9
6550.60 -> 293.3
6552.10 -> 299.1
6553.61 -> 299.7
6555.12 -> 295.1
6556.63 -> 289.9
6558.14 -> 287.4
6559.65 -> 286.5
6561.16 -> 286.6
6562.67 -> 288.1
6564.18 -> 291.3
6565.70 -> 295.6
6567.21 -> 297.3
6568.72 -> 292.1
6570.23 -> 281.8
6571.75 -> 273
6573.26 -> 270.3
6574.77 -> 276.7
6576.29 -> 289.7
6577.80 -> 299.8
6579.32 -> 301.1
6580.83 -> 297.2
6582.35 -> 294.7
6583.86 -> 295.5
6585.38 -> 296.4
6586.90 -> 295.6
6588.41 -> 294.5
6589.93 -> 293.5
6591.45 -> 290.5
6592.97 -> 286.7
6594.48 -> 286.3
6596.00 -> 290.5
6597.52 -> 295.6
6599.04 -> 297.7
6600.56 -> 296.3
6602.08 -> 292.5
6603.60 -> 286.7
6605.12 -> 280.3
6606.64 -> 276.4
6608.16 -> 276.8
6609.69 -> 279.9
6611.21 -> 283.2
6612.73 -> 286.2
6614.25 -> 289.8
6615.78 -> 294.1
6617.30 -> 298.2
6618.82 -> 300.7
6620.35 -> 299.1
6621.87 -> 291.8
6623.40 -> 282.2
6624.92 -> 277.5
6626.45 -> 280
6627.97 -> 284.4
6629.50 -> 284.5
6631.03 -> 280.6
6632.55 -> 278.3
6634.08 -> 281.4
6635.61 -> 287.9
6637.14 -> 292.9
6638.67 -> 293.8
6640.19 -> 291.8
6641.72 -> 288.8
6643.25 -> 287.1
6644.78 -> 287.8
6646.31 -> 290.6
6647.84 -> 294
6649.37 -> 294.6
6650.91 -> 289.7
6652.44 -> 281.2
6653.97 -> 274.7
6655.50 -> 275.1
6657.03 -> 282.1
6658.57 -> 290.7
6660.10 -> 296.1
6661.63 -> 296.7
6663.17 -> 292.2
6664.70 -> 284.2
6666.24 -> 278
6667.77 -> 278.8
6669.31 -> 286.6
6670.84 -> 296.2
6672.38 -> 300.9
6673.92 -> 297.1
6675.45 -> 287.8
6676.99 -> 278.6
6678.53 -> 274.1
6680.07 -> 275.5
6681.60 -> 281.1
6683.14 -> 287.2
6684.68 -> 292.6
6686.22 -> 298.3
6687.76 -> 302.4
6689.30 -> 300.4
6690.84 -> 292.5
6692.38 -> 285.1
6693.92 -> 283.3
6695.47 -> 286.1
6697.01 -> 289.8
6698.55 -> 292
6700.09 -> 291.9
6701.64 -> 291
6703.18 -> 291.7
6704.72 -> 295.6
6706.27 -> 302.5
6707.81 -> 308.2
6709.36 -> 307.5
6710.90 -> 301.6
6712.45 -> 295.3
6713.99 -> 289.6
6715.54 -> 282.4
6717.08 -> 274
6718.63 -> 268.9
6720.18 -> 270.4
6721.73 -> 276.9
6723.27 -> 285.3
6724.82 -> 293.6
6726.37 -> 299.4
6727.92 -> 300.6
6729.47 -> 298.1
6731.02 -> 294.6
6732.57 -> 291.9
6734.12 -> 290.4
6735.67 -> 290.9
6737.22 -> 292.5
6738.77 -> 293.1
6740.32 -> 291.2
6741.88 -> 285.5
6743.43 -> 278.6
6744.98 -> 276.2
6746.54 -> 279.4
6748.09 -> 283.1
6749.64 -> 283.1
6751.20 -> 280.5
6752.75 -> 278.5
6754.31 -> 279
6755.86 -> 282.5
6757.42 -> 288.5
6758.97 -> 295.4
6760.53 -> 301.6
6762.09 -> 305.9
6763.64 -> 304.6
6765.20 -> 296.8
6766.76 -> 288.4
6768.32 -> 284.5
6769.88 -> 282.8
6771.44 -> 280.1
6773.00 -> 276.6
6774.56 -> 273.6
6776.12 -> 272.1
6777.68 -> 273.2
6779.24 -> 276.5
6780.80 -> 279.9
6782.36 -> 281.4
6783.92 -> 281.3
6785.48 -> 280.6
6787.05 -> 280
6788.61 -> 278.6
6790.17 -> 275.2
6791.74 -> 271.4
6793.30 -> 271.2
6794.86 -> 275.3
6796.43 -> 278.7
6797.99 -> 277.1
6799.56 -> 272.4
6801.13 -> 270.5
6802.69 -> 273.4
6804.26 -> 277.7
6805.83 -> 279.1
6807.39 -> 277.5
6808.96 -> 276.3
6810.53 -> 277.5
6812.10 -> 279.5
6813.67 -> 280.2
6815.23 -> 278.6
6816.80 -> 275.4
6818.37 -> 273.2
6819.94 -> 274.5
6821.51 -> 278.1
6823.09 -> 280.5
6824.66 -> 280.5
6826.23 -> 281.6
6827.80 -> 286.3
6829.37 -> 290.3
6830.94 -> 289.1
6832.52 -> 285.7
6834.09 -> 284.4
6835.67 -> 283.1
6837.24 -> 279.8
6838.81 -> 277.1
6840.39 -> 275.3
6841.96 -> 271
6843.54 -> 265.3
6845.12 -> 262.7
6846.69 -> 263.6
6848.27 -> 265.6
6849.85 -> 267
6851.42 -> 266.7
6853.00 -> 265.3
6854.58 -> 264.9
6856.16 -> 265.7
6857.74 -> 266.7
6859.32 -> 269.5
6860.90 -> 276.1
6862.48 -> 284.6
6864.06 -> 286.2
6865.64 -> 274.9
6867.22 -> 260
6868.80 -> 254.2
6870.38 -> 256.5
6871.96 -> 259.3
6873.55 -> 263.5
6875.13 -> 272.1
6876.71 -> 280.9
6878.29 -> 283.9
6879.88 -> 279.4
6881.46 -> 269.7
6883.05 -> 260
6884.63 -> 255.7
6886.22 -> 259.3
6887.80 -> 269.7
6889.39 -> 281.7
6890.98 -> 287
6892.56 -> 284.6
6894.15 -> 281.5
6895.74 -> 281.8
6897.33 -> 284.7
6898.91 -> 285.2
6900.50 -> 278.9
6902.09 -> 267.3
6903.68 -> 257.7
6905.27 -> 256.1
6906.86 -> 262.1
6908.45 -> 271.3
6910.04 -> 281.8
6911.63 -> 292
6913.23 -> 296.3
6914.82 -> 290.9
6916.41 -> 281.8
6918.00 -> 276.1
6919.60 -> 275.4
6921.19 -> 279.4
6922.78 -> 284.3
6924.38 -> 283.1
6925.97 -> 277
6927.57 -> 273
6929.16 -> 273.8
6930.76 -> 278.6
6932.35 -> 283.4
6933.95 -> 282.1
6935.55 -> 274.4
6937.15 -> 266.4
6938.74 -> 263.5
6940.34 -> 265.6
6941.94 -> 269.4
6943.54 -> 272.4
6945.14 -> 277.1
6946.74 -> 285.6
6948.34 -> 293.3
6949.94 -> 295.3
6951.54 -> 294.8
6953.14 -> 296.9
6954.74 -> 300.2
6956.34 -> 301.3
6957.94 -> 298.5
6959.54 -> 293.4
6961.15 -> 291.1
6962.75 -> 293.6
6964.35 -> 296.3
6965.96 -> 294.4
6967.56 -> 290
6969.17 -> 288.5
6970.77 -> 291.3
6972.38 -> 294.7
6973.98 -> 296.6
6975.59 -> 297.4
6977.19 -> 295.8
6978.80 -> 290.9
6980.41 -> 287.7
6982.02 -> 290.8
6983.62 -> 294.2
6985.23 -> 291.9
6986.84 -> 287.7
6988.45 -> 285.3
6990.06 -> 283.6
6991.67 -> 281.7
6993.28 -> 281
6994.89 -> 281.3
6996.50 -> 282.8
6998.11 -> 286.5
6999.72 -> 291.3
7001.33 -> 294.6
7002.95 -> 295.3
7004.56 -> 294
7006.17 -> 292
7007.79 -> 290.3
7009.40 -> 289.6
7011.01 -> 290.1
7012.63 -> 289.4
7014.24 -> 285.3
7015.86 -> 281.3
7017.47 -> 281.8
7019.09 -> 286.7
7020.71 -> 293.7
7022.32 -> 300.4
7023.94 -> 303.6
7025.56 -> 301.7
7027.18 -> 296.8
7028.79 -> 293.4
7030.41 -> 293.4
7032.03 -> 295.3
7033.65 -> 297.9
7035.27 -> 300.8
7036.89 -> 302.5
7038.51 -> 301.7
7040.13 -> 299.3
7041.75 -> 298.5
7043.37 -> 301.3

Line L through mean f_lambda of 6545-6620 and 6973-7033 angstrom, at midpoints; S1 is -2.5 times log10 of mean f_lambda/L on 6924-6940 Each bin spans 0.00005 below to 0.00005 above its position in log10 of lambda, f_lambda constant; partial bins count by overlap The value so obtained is 0.059 mag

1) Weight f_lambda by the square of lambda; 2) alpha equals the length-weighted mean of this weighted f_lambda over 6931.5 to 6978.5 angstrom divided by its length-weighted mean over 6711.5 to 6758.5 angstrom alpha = 1.1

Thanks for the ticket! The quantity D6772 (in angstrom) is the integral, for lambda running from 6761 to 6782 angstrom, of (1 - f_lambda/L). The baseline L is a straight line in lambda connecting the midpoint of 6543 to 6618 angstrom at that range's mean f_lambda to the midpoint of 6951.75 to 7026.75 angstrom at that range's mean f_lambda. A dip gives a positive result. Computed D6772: 0.4 angstrom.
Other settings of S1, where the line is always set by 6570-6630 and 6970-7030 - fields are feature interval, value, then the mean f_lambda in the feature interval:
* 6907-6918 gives 0.02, 284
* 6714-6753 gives 0.01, 286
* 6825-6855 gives 0.06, 275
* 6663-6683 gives 0.01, 285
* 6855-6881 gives 0.07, 271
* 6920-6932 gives 0.04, 279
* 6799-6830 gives 0.04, 278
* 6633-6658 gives 0.01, 287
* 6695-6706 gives -0.01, 292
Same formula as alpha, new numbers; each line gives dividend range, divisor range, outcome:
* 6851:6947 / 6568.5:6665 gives 1.03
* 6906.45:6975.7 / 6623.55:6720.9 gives 1.07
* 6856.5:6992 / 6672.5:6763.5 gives 1.03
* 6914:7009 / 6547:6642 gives 1.10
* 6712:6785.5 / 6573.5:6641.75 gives 1.03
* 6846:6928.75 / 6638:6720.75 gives 1.01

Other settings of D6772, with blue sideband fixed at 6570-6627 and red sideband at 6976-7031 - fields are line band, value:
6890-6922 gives 1.2 angstrom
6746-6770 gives 0.1 angstrom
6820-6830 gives 0.3 angstrom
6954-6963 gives -0.2 angstrom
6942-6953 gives 0.2 angstrom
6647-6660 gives 0.1 angstrom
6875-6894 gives 1.0 angstrom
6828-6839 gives 0.2 angstrom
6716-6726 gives 0.4 angstrom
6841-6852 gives 0.9 angstrom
